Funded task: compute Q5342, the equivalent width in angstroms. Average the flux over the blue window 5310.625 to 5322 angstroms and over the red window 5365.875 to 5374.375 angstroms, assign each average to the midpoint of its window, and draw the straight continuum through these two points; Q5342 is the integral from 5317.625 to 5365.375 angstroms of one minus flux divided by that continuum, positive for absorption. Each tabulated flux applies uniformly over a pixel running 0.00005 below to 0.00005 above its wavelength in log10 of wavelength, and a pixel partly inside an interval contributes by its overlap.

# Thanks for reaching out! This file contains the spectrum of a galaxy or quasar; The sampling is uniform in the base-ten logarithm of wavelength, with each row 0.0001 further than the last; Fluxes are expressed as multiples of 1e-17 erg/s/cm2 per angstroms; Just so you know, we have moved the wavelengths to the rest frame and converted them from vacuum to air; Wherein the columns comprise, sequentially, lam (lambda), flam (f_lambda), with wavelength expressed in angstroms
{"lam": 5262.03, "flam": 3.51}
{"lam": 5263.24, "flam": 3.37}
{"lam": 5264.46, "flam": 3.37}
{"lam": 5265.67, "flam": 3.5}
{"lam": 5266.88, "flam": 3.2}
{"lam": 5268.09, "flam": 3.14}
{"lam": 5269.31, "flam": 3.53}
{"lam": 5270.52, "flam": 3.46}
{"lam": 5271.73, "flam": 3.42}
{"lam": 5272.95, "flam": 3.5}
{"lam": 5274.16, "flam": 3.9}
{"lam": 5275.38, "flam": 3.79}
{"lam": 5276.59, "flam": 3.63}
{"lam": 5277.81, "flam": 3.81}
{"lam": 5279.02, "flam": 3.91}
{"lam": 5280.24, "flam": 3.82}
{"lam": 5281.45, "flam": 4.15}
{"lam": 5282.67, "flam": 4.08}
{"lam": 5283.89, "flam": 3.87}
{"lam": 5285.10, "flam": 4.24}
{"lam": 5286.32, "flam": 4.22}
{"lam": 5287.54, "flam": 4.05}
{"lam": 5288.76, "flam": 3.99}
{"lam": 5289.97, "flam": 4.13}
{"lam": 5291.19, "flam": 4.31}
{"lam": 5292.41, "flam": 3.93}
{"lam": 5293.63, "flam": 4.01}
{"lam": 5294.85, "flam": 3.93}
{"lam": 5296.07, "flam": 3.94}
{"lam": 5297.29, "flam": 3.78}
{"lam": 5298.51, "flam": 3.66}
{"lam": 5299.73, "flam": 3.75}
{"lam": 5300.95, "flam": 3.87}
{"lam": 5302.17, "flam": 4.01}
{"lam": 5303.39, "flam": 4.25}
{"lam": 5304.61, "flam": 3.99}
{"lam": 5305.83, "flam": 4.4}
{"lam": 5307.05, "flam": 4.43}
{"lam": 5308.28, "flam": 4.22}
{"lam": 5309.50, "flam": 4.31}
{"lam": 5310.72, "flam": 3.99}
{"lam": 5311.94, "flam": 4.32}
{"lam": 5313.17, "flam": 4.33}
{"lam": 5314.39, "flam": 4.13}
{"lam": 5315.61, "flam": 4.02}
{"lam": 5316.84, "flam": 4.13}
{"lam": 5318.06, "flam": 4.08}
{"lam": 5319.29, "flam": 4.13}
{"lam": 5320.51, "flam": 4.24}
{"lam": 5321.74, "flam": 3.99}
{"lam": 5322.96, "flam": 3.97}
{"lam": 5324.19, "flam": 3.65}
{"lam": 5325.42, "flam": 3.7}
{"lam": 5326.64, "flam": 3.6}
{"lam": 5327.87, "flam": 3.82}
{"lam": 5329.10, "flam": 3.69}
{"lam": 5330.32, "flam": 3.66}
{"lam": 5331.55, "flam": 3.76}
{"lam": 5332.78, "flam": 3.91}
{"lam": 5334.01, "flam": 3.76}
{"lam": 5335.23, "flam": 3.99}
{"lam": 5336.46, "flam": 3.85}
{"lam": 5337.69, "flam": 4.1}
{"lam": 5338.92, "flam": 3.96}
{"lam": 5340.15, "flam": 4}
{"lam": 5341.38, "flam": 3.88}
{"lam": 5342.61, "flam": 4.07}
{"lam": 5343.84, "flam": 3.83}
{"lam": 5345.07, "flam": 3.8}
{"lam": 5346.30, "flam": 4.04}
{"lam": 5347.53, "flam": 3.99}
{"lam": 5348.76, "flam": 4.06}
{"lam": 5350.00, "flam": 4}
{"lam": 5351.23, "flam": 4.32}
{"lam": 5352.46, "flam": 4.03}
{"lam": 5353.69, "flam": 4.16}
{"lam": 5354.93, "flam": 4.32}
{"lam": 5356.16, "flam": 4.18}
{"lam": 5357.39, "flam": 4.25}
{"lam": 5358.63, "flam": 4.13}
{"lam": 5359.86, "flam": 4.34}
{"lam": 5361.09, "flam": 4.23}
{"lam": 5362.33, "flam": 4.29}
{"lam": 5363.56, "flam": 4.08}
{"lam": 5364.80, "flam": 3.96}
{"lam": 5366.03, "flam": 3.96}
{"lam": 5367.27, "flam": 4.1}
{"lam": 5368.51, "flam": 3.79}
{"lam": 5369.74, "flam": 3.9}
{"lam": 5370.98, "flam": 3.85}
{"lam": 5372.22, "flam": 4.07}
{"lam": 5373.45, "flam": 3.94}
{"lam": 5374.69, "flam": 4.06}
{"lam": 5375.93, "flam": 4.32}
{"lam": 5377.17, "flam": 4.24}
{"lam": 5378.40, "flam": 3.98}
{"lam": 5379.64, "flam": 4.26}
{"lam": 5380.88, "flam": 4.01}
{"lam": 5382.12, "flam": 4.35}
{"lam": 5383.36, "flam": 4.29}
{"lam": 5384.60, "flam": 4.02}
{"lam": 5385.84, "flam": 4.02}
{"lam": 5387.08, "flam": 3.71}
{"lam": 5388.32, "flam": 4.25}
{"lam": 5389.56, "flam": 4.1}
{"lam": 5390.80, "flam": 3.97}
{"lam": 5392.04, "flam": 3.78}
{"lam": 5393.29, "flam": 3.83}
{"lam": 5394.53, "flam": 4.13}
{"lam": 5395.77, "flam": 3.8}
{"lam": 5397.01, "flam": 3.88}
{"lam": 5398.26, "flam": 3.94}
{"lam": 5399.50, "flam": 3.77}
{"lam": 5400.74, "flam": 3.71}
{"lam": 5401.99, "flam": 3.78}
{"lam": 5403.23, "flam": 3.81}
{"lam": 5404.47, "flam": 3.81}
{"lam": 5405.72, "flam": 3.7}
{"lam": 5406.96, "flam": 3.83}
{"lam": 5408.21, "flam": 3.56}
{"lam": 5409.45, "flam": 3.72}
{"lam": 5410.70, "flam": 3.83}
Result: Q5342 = 0.6 angstroms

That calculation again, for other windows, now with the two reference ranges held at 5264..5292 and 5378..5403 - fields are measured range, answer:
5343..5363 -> -1.1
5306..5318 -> -1.1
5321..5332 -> 0.3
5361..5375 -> -0.3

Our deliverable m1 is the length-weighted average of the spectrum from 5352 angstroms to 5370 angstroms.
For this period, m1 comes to 4.12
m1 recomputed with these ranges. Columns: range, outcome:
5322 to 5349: 3.87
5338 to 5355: 4.02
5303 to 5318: 4.21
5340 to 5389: 4.08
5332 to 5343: 3.94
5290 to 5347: 3.98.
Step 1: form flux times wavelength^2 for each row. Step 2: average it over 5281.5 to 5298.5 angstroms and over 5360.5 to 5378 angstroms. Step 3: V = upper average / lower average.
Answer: 1.04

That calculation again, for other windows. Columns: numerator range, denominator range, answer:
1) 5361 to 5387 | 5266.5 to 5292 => 1.10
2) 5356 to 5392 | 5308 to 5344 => 1.05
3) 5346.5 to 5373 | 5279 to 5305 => 1.05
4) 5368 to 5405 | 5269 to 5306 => 1.06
